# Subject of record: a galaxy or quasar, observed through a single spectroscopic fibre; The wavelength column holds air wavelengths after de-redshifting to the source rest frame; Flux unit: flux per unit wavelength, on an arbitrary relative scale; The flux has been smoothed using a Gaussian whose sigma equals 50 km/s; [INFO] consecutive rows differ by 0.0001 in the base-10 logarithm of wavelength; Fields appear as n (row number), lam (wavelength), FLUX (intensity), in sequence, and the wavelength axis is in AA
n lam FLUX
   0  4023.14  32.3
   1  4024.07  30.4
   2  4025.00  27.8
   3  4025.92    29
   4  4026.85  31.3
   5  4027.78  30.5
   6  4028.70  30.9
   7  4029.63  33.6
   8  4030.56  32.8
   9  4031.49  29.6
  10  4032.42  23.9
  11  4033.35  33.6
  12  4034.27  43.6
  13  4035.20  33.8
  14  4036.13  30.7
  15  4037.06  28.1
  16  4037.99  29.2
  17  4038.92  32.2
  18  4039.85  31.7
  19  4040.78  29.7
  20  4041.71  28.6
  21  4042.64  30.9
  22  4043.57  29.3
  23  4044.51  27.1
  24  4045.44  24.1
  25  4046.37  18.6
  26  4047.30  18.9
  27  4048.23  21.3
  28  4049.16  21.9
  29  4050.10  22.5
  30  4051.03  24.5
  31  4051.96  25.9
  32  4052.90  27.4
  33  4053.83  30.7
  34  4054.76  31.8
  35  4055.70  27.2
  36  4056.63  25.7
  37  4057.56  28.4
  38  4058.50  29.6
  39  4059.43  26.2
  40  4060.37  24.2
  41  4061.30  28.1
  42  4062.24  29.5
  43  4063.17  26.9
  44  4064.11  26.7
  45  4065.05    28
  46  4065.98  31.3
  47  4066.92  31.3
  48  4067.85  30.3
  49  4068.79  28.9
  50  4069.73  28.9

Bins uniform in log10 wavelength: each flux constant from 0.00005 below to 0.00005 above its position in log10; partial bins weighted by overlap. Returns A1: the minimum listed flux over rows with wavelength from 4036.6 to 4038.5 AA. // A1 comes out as 28.1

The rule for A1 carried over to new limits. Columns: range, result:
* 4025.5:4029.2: 29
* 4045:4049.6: 18.6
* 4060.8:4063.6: 26.9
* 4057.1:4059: 28.4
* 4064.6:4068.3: 28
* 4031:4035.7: 23.9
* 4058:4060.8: 24.2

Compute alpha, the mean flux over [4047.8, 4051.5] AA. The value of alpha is 22.6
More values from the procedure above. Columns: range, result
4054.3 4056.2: 29.4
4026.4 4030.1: 31.6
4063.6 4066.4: 28.6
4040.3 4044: 29.7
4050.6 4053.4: 26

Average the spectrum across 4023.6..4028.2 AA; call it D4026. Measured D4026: 29.8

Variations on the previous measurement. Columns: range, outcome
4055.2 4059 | 27.7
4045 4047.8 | 20.6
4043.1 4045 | 28.1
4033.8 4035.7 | 38.7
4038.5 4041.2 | 31.2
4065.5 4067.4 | 31.4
